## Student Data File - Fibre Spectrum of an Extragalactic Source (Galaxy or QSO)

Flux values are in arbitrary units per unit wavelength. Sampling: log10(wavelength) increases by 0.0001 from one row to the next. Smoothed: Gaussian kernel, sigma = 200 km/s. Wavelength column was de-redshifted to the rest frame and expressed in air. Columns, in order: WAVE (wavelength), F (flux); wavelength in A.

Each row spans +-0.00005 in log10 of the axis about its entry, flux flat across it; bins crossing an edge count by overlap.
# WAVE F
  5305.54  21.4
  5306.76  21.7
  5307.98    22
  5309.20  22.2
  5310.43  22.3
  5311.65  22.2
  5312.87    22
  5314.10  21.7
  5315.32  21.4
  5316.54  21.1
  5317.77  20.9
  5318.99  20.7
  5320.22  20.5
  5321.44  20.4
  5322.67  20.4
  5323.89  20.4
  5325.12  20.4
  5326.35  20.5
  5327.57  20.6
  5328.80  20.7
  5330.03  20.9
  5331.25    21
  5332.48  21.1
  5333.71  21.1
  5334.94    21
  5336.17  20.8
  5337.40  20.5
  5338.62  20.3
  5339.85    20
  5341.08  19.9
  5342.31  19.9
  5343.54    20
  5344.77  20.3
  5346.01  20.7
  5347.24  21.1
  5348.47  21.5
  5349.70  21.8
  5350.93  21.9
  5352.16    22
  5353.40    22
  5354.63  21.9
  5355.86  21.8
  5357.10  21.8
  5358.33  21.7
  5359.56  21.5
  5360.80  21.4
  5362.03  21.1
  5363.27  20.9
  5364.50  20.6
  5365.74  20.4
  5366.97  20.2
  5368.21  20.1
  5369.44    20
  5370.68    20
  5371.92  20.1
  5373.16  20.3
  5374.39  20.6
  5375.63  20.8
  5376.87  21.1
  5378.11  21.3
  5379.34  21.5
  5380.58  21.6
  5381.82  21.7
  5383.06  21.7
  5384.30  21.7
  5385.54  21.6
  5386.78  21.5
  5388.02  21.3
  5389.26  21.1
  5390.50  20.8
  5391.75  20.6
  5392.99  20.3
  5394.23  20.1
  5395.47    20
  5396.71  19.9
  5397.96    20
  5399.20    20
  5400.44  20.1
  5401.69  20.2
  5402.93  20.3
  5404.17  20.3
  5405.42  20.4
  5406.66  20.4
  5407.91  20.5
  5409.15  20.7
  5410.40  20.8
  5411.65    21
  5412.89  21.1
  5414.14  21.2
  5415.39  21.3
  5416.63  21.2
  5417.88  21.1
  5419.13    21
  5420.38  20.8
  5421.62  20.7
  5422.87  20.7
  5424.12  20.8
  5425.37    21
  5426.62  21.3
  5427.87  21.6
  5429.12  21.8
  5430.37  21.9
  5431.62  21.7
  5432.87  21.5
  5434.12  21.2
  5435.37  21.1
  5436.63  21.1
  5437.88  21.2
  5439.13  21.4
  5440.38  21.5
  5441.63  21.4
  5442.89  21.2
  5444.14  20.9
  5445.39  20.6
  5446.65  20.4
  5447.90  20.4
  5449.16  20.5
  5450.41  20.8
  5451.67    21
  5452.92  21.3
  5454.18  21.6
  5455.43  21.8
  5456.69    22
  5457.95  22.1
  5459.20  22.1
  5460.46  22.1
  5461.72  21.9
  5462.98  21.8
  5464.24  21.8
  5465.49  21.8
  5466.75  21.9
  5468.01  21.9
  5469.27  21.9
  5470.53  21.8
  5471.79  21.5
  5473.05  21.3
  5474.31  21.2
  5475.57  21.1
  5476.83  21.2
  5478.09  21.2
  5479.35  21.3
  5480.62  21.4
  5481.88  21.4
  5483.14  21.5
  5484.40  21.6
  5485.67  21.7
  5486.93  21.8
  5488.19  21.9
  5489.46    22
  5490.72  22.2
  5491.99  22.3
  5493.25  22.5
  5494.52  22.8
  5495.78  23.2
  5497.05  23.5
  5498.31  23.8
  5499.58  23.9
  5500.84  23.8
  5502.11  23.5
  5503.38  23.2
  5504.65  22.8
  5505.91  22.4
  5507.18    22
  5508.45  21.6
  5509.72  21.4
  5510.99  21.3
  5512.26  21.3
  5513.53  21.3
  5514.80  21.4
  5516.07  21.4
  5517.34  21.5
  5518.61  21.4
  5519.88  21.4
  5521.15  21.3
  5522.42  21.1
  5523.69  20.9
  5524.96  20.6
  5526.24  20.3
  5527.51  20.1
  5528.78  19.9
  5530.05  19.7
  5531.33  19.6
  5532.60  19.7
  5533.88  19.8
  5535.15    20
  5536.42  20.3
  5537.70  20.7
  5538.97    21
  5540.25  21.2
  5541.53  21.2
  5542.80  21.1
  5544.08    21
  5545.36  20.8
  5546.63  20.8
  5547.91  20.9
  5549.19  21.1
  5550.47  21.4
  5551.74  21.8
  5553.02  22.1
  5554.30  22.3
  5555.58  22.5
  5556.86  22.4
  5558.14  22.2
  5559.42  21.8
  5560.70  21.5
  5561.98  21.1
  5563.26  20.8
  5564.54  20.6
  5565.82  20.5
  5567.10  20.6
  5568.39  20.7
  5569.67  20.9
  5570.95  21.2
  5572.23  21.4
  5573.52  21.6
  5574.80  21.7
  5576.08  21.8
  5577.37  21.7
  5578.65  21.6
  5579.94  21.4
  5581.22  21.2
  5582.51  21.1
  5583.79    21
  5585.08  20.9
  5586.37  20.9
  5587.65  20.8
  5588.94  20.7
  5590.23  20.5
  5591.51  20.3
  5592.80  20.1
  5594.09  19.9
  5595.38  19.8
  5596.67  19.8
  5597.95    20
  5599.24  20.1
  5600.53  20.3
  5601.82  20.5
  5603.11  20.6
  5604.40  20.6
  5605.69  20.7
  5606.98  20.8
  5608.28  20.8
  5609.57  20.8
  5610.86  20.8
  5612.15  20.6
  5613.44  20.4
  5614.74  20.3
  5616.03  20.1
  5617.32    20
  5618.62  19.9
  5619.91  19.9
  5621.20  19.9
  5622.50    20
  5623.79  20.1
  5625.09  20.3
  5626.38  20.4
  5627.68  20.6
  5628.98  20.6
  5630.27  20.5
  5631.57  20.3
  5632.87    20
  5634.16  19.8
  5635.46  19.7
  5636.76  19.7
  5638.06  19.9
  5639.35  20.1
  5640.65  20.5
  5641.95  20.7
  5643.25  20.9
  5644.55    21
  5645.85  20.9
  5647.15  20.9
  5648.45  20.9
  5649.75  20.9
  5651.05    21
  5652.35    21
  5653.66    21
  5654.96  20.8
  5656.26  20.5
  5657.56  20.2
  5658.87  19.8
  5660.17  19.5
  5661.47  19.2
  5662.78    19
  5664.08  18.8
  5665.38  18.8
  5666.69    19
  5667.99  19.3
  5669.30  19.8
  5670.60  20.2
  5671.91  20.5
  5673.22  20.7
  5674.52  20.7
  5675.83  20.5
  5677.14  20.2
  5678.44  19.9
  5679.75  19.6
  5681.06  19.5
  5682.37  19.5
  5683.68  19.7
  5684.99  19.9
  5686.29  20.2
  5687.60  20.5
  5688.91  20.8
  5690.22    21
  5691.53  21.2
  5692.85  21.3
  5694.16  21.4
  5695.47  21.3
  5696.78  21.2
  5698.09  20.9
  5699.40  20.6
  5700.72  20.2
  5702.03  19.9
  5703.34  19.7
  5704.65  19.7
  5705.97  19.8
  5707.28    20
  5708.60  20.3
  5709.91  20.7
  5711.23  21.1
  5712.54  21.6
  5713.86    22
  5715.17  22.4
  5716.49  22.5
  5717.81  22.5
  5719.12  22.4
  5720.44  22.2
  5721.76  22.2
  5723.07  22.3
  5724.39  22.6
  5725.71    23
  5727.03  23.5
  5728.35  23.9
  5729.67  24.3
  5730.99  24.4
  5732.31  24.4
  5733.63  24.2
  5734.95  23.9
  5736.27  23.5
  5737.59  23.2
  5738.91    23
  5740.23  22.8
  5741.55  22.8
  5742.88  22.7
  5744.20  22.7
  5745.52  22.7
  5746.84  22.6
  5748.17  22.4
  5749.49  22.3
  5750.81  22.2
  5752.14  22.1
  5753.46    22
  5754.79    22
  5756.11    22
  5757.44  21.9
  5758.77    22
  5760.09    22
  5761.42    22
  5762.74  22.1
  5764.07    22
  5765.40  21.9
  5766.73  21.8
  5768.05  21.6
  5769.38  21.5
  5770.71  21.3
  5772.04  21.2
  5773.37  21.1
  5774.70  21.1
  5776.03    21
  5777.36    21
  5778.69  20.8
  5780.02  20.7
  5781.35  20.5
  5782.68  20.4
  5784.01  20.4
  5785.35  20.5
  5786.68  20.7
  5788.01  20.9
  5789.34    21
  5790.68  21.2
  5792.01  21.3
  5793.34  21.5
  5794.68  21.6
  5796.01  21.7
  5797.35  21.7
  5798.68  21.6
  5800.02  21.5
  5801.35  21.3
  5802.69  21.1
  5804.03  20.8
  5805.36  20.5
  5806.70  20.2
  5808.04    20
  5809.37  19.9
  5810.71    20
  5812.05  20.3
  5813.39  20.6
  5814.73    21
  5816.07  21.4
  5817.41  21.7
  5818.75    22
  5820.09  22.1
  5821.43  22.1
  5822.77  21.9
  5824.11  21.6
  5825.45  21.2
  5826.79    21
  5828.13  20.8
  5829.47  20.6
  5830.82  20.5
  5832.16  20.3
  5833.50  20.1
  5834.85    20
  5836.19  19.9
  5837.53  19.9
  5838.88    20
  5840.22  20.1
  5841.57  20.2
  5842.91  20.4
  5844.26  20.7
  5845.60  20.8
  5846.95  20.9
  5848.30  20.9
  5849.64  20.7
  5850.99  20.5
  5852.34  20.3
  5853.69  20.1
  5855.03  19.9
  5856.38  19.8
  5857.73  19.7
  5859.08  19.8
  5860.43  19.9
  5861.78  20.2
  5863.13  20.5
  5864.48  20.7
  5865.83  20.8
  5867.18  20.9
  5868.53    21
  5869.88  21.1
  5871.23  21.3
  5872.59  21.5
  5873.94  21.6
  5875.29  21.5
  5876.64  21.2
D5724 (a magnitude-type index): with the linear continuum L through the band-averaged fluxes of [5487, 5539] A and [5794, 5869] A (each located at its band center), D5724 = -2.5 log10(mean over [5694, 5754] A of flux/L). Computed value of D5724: -0.06 mag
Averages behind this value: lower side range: 21.6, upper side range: 20.7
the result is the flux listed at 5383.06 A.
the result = 21.7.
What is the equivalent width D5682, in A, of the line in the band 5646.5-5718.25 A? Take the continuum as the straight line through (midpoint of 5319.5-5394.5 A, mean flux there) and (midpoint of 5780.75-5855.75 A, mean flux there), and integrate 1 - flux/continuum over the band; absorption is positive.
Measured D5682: 1.36 A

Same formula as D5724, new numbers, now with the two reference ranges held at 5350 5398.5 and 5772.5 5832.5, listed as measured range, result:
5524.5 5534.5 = 0.06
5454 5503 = -0.05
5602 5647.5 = 0.03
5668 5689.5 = 0.05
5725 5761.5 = -0.09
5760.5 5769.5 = -0.04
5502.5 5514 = -0.05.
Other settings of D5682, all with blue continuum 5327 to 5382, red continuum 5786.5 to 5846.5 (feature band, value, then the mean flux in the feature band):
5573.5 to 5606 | 0.25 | 20.7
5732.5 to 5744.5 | -1.36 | 23.3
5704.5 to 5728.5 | -1.08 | 21.8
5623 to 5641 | 0.62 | 20.2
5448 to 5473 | -0.86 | 21.6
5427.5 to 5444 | -0.40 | 21.4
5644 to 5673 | 1.05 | 20.1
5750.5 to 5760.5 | -0.54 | 22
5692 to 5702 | -0.01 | 20.9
